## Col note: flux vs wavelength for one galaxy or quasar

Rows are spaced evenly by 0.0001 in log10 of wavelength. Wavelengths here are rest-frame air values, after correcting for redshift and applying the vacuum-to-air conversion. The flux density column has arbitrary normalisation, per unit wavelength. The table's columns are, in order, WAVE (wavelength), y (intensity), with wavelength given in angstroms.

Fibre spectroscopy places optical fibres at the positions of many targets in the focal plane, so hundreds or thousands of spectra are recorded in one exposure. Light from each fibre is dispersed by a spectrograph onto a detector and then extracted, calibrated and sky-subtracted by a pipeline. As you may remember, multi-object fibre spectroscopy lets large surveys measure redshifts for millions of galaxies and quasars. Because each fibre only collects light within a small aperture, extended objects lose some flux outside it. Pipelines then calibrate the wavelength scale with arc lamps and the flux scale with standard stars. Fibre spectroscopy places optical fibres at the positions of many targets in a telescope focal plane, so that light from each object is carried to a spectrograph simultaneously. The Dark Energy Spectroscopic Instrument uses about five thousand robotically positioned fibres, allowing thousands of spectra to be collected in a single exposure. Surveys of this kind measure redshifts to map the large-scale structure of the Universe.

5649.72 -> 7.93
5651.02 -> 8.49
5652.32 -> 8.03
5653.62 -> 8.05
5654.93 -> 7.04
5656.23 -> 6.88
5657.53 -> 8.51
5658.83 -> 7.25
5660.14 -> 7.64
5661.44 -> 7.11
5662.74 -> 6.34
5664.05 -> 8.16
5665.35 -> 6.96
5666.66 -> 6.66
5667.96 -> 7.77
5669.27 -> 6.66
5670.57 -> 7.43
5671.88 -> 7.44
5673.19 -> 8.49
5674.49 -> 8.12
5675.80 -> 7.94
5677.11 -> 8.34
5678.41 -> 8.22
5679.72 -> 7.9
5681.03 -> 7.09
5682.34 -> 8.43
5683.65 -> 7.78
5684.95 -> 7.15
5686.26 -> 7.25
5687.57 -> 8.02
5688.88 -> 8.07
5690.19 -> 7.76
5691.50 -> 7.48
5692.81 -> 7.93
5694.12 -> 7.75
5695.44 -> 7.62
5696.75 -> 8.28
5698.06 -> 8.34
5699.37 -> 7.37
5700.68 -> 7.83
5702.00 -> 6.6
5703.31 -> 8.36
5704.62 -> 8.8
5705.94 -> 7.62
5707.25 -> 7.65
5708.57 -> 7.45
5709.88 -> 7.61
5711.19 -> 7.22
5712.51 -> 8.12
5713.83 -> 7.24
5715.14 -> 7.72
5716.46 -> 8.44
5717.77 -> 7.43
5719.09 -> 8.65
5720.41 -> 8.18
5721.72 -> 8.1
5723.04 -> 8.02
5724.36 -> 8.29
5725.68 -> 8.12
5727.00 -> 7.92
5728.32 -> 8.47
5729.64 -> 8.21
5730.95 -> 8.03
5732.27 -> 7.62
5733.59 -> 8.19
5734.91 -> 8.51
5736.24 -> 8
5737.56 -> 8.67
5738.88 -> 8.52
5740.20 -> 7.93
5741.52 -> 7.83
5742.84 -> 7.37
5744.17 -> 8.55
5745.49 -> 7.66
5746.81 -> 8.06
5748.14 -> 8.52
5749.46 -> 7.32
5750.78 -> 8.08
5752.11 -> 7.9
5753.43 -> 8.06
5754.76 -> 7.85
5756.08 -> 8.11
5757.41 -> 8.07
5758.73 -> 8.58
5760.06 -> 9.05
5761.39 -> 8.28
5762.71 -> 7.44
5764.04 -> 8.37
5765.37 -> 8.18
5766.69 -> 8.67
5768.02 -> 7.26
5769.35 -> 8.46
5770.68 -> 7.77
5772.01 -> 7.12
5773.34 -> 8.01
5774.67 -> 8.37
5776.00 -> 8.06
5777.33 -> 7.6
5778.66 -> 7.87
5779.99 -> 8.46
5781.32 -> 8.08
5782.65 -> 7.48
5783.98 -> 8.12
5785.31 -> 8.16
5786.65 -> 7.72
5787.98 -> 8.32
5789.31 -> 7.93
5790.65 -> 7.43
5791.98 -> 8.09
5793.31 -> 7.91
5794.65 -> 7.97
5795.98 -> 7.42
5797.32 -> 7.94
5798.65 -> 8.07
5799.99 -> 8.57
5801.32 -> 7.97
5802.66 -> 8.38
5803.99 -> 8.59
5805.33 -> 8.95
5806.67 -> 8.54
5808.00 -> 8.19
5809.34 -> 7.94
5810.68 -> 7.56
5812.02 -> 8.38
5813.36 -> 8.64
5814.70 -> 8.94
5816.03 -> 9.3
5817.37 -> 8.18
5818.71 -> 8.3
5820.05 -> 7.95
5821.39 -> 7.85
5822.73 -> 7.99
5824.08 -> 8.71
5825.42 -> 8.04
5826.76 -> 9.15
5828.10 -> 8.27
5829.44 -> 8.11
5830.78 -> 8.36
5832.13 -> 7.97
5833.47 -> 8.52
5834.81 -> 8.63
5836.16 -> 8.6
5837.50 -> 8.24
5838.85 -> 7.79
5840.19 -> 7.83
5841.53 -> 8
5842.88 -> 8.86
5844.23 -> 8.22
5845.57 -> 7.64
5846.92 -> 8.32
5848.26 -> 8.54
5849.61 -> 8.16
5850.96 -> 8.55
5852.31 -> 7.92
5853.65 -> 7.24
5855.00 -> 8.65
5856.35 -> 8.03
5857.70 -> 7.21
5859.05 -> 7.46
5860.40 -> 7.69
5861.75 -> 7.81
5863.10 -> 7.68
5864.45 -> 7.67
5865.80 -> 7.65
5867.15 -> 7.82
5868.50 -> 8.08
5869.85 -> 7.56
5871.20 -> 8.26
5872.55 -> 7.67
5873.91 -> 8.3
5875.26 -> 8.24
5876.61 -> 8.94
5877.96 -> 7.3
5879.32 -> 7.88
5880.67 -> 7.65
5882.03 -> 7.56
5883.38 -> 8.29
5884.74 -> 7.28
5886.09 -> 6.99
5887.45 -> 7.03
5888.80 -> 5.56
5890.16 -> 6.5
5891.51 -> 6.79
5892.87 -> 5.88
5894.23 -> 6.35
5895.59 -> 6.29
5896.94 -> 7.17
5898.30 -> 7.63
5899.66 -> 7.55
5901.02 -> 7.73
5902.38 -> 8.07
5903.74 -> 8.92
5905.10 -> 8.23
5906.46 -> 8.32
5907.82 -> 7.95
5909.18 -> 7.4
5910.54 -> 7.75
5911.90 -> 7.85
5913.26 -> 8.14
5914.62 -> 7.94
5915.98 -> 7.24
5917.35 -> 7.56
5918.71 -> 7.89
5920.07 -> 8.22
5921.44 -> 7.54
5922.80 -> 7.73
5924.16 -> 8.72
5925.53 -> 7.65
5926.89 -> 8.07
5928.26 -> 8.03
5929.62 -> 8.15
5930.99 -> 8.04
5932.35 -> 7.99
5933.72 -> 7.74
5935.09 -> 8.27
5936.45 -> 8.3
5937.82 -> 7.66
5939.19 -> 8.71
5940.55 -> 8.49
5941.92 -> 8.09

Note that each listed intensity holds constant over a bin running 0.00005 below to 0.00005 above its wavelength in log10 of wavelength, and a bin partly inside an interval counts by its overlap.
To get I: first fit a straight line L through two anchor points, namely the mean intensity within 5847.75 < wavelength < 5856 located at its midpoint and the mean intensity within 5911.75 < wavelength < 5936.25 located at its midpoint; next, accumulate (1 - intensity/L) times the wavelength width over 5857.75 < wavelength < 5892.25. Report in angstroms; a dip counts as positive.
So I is 2.2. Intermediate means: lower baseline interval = 8.16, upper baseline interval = 7.94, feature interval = 7.58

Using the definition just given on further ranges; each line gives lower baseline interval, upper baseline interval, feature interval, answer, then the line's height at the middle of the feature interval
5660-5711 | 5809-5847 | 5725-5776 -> -0.8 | 7.95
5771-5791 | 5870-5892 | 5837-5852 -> -1.0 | 7.67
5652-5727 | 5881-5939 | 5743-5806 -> -3.0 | 7.69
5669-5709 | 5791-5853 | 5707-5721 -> 0.2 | 7.88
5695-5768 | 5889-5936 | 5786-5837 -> -2.5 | 7.86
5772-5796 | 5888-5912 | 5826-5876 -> -3.3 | 7.58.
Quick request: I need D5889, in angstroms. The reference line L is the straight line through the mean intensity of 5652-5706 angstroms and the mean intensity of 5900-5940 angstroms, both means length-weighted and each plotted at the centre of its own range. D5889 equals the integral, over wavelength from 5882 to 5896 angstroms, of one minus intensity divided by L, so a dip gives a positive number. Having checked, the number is 2.12 angstroms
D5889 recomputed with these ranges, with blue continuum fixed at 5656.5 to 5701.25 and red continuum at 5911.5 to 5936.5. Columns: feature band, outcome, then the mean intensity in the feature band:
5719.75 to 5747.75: -1.4 angstroms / 8.11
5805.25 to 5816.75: -1.0 angstroms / 8.47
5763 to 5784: -0.5 angstroms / 7.98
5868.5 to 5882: -0.1 angstroms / 7.96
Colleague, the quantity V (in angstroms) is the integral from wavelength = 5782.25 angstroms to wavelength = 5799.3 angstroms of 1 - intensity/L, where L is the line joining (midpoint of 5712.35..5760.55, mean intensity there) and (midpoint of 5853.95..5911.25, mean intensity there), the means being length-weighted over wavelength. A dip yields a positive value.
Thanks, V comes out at 0.01 angstroms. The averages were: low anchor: 8.09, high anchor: 7.59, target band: 7.9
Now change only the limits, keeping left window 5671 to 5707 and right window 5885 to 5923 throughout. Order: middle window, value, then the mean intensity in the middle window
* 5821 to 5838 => -1.7 angstroms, 8.35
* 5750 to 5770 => -1.1 angstroms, 8.15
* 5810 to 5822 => -1.2 angstroms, 8.35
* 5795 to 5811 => -1.2 angstroms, 8.19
